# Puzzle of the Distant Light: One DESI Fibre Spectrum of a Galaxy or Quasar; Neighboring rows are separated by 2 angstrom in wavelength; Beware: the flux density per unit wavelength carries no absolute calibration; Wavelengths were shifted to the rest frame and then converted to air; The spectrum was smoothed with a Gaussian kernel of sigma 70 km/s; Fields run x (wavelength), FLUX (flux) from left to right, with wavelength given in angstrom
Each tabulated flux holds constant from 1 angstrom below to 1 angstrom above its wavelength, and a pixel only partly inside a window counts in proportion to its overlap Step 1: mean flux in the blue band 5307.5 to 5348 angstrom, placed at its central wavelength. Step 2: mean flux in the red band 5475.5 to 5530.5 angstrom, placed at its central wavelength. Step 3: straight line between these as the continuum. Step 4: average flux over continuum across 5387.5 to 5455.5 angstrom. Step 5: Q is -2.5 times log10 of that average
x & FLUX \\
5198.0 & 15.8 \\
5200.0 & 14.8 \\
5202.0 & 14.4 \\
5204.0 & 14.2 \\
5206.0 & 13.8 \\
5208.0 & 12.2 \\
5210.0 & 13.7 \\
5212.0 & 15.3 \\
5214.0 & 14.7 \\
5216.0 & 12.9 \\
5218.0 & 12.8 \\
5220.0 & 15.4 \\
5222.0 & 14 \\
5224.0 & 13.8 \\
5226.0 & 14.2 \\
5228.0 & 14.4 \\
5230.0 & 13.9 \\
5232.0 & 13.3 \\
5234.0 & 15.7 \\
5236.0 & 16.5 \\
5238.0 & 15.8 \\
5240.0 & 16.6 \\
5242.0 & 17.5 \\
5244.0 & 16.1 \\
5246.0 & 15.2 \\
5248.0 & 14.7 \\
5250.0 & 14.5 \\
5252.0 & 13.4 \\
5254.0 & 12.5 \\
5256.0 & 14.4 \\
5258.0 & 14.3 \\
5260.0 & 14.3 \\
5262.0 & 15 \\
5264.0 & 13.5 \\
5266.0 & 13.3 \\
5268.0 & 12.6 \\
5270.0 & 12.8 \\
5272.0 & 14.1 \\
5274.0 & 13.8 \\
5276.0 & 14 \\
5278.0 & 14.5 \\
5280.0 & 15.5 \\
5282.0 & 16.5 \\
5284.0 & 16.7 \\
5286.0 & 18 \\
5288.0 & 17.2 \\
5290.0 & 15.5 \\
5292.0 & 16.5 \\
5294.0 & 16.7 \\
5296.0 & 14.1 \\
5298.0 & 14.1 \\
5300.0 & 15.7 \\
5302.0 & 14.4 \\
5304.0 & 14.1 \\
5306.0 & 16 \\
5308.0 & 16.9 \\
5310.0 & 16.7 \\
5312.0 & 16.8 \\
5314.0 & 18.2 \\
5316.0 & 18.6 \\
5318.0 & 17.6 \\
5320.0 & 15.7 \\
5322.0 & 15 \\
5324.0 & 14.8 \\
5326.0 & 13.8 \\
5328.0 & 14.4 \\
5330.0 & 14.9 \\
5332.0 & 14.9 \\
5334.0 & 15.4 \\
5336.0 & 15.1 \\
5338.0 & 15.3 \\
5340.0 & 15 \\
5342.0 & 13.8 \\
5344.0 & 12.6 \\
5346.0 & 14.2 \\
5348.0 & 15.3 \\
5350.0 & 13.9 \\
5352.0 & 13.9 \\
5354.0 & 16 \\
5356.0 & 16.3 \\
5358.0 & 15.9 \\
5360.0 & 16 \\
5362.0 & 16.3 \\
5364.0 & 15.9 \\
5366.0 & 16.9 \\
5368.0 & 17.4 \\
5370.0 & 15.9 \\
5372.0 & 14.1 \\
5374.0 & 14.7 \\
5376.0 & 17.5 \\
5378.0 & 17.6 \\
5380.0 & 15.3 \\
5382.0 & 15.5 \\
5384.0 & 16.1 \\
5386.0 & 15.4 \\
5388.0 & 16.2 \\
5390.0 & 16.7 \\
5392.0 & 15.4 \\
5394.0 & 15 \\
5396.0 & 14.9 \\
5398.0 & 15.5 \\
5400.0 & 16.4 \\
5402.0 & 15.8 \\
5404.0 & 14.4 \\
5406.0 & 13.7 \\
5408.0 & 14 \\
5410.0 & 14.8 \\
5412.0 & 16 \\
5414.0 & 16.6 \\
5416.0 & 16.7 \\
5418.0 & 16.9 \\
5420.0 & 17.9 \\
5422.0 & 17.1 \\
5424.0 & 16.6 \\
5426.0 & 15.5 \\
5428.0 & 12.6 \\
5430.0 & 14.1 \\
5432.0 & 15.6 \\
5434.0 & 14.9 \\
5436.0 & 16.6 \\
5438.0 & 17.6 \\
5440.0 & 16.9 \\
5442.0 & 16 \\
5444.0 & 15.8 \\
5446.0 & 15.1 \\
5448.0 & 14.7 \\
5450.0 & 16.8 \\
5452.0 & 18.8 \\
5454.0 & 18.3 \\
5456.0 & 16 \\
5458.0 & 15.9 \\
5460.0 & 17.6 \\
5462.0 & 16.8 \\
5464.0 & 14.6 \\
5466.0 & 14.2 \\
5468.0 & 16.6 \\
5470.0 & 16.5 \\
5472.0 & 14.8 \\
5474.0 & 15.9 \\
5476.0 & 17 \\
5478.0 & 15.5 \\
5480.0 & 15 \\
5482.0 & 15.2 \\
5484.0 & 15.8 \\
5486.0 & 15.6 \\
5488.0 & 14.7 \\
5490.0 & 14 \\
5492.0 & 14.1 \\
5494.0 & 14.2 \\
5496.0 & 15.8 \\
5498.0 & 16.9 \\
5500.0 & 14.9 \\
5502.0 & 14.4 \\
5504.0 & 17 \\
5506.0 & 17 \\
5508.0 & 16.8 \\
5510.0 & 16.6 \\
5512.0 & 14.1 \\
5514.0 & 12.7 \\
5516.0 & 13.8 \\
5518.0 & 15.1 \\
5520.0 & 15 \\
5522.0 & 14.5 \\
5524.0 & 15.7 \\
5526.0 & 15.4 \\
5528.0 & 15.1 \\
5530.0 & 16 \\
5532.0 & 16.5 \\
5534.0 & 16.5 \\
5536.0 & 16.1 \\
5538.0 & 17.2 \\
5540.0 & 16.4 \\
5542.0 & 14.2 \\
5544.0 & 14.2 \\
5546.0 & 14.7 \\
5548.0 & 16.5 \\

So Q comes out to -0.04 mag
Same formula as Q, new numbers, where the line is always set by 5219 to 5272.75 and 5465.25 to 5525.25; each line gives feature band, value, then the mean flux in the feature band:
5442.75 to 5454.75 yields -0.09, 16.5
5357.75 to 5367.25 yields -0.10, 16.3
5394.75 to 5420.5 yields -0.04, 15.6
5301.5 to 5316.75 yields -0.12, 16.5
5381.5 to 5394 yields -0.06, 15.8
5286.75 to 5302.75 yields -0.07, 15.6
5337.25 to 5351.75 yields 0.04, 14.3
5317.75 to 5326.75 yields -0.03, 15.2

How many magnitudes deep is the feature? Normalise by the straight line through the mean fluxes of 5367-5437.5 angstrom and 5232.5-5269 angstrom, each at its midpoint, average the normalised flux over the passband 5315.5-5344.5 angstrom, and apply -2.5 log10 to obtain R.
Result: 0.01 mag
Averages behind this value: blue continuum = 14.8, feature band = 15.1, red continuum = 15.7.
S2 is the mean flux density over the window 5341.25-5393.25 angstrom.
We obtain 15.6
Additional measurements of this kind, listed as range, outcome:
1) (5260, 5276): 13.7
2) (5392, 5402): 15.5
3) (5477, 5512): 15.5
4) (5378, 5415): 15.5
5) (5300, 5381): 15.6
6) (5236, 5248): 16.1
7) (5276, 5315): 16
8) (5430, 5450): 15.9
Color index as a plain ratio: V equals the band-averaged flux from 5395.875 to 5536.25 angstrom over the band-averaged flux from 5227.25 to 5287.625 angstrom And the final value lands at 1.1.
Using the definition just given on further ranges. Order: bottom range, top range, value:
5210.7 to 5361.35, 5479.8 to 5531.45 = 1.01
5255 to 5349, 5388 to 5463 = 1.05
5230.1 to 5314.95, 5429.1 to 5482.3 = 1.06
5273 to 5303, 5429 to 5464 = 1.05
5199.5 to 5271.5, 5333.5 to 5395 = 1.08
